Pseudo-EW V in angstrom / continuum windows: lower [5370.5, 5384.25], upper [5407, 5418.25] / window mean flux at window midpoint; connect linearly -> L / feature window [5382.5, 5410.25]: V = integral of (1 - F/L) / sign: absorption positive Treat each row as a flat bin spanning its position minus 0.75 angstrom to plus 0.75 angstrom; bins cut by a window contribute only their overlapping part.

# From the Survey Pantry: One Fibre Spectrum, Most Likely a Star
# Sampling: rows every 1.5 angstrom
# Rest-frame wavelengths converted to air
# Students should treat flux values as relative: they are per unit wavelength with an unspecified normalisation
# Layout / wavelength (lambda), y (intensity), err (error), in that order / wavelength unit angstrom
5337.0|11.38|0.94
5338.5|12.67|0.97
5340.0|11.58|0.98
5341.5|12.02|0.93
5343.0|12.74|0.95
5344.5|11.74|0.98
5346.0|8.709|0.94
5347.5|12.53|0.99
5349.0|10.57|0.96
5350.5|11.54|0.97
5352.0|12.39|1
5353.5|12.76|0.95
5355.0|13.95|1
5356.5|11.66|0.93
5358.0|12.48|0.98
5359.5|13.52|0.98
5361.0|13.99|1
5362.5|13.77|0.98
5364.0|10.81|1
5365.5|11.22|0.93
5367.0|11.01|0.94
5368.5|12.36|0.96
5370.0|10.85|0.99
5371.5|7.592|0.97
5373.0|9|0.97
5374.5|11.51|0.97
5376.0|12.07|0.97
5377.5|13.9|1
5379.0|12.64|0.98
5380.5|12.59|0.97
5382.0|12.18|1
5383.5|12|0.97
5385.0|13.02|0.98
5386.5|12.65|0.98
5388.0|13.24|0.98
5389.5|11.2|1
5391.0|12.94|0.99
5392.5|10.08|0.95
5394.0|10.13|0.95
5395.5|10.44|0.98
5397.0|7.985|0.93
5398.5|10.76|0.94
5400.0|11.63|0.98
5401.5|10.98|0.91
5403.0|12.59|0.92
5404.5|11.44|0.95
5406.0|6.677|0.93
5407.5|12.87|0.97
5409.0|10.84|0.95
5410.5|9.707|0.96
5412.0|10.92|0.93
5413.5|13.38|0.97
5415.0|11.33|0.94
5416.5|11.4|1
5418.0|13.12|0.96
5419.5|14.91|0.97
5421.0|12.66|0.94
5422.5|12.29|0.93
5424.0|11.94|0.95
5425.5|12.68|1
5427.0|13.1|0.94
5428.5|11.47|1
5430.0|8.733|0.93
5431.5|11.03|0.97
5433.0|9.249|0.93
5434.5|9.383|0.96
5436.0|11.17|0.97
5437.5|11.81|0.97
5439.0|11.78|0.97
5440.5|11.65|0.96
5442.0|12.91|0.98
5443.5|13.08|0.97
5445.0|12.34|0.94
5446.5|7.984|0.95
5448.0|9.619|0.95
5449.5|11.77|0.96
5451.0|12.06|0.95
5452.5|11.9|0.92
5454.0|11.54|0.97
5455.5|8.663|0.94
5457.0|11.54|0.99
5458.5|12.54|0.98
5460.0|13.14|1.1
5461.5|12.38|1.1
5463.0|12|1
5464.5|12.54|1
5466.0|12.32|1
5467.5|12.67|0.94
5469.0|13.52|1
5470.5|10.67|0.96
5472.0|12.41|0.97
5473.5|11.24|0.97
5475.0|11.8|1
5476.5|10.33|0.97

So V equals 0.9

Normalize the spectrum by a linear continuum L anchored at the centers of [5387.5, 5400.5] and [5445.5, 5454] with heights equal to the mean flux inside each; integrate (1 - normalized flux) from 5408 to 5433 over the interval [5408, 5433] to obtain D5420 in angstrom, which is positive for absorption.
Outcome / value -2.2 angstrom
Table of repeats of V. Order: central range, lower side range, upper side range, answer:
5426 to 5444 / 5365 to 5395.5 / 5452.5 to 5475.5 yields 0.8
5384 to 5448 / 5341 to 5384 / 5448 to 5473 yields 2.6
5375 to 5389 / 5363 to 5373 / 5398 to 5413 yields -2.5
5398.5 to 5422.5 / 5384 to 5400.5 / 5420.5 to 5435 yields -0.7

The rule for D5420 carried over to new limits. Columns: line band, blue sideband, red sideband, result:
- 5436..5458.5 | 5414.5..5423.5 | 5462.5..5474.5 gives 1.8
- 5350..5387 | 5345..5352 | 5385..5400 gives -3.2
